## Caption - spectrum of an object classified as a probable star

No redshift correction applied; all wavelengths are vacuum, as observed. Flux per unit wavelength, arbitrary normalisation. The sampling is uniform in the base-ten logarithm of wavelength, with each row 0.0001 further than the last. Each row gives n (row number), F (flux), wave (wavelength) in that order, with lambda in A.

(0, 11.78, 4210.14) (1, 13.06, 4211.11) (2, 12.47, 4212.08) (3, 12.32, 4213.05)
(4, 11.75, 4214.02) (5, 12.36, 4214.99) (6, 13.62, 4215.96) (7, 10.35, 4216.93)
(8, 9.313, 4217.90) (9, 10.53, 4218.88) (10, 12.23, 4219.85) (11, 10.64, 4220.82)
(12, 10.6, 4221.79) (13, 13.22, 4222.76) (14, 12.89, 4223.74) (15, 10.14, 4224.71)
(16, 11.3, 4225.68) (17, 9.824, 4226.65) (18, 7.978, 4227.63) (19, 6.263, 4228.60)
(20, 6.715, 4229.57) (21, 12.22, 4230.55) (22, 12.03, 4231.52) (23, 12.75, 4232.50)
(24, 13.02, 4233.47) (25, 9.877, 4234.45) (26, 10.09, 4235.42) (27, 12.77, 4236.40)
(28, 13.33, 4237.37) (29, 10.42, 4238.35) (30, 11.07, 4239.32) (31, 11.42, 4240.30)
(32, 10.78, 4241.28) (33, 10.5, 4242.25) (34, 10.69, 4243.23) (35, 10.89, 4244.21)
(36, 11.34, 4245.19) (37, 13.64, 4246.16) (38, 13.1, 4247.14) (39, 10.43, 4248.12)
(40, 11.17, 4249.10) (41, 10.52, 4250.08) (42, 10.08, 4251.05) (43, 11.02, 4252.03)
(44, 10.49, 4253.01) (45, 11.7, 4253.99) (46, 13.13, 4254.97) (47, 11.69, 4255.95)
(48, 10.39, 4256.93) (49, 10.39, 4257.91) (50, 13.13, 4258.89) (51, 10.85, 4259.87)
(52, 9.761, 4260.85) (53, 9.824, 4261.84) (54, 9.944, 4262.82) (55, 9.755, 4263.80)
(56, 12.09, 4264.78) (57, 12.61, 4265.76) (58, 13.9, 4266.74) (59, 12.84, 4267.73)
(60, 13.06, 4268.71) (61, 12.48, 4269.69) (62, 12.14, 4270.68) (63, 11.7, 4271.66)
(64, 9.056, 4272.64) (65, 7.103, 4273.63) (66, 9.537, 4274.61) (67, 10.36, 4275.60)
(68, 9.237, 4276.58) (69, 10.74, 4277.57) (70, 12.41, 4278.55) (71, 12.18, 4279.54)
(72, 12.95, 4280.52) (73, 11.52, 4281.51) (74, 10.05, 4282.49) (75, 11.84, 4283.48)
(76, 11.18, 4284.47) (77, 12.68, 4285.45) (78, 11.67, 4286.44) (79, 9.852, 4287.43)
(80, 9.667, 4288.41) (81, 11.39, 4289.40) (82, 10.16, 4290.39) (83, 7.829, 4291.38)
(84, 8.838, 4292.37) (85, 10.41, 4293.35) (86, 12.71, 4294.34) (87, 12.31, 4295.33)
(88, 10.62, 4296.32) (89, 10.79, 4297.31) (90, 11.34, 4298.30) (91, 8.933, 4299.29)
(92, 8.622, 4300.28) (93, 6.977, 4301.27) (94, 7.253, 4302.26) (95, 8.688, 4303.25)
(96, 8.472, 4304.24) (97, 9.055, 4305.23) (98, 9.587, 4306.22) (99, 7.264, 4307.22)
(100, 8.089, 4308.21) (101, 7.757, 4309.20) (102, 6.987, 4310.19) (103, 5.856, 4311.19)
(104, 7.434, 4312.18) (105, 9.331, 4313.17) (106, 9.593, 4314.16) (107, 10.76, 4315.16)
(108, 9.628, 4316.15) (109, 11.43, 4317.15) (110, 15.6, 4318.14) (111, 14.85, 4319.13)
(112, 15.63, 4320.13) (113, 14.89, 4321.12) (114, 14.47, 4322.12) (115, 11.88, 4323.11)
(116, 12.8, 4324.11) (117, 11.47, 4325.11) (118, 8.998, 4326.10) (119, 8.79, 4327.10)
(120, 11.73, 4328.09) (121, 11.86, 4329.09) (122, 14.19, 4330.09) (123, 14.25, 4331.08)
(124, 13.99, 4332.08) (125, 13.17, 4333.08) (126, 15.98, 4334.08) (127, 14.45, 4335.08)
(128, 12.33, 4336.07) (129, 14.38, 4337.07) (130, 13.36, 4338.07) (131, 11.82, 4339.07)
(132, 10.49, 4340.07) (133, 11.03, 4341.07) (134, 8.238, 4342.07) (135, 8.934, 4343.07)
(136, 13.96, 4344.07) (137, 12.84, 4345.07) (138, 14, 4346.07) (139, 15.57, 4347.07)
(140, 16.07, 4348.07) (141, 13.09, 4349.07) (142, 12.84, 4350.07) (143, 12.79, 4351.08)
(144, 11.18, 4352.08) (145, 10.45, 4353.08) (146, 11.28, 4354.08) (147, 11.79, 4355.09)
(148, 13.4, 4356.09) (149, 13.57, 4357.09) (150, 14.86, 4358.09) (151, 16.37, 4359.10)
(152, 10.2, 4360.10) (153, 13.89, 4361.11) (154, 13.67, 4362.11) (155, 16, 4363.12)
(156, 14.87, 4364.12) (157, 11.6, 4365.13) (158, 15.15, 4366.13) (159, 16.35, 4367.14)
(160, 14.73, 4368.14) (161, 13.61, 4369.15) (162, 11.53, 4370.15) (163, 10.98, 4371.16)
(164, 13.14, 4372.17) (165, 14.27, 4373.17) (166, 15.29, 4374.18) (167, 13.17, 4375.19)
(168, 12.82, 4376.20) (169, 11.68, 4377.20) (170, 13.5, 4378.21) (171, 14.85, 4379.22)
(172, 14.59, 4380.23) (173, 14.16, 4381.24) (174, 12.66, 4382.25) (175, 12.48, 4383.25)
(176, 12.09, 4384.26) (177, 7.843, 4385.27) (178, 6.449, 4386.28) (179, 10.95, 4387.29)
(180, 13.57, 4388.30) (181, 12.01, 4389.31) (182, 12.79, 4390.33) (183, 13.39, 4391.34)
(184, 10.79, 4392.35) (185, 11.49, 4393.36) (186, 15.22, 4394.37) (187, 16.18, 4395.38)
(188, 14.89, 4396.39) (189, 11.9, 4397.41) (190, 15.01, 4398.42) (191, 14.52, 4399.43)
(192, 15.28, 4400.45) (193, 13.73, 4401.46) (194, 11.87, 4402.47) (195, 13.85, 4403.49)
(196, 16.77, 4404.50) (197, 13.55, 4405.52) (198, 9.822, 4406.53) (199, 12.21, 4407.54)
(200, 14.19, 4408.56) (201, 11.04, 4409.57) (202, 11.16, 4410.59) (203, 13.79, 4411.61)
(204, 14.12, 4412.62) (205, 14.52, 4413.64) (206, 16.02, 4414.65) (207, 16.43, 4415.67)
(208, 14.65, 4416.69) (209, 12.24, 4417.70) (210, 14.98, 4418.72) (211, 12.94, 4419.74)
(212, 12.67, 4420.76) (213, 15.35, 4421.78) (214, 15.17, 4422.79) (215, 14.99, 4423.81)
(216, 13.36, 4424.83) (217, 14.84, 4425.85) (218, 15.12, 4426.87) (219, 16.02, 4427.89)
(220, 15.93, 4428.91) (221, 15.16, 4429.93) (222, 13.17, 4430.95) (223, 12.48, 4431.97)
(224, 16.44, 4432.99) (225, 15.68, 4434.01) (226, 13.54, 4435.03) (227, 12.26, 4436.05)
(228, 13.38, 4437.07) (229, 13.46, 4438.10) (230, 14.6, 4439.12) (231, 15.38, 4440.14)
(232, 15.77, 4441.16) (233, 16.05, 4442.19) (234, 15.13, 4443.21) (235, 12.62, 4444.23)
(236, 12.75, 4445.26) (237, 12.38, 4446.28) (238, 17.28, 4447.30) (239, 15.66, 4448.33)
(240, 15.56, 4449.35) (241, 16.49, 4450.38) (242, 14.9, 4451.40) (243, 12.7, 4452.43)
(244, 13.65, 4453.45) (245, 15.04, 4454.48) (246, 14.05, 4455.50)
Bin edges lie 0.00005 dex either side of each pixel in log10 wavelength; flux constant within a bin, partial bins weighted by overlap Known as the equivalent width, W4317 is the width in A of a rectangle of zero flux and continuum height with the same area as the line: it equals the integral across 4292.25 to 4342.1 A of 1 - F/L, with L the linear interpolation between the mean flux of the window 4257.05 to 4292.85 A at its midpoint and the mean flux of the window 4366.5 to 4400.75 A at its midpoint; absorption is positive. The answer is 3.3 A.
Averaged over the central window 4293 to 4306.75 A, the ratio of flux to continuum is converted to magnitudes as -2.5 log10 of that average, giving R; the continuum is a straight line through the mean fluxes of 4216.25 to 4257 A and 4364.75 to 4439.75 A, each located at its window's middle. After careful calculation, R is 0.232 mag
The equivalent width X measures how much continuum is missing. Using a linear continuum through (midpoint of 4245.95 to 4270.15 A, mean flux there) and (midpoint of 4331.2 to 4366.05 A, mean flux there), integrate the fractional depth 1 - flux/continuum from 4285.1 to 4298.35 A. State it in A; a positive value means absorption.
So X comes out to 1.5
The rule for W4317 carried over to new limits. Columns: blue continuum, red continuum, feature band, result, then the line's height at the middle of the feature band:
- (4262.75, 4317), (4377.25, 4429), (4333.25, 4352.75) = -1.8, 11.7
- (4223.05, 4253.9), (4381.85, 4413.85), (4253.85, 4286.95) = 0.1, 11.3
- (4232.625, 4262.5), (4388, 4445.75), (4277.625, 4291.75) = 0.9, 11.9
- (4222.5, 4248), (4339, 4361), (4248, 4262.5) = 0.4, 11.3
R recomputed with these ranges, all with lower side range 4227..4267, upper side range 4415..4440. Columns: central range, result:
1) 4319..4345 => 0.00 mag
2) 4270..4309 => 0.17 mag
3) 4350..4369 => -0.02 mag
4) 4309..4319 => 0.26 mag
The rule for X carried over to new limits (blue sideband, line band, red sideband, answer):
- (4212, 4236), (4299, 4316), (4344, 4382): 5.7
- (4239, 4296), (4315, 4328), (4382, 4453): -0.4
